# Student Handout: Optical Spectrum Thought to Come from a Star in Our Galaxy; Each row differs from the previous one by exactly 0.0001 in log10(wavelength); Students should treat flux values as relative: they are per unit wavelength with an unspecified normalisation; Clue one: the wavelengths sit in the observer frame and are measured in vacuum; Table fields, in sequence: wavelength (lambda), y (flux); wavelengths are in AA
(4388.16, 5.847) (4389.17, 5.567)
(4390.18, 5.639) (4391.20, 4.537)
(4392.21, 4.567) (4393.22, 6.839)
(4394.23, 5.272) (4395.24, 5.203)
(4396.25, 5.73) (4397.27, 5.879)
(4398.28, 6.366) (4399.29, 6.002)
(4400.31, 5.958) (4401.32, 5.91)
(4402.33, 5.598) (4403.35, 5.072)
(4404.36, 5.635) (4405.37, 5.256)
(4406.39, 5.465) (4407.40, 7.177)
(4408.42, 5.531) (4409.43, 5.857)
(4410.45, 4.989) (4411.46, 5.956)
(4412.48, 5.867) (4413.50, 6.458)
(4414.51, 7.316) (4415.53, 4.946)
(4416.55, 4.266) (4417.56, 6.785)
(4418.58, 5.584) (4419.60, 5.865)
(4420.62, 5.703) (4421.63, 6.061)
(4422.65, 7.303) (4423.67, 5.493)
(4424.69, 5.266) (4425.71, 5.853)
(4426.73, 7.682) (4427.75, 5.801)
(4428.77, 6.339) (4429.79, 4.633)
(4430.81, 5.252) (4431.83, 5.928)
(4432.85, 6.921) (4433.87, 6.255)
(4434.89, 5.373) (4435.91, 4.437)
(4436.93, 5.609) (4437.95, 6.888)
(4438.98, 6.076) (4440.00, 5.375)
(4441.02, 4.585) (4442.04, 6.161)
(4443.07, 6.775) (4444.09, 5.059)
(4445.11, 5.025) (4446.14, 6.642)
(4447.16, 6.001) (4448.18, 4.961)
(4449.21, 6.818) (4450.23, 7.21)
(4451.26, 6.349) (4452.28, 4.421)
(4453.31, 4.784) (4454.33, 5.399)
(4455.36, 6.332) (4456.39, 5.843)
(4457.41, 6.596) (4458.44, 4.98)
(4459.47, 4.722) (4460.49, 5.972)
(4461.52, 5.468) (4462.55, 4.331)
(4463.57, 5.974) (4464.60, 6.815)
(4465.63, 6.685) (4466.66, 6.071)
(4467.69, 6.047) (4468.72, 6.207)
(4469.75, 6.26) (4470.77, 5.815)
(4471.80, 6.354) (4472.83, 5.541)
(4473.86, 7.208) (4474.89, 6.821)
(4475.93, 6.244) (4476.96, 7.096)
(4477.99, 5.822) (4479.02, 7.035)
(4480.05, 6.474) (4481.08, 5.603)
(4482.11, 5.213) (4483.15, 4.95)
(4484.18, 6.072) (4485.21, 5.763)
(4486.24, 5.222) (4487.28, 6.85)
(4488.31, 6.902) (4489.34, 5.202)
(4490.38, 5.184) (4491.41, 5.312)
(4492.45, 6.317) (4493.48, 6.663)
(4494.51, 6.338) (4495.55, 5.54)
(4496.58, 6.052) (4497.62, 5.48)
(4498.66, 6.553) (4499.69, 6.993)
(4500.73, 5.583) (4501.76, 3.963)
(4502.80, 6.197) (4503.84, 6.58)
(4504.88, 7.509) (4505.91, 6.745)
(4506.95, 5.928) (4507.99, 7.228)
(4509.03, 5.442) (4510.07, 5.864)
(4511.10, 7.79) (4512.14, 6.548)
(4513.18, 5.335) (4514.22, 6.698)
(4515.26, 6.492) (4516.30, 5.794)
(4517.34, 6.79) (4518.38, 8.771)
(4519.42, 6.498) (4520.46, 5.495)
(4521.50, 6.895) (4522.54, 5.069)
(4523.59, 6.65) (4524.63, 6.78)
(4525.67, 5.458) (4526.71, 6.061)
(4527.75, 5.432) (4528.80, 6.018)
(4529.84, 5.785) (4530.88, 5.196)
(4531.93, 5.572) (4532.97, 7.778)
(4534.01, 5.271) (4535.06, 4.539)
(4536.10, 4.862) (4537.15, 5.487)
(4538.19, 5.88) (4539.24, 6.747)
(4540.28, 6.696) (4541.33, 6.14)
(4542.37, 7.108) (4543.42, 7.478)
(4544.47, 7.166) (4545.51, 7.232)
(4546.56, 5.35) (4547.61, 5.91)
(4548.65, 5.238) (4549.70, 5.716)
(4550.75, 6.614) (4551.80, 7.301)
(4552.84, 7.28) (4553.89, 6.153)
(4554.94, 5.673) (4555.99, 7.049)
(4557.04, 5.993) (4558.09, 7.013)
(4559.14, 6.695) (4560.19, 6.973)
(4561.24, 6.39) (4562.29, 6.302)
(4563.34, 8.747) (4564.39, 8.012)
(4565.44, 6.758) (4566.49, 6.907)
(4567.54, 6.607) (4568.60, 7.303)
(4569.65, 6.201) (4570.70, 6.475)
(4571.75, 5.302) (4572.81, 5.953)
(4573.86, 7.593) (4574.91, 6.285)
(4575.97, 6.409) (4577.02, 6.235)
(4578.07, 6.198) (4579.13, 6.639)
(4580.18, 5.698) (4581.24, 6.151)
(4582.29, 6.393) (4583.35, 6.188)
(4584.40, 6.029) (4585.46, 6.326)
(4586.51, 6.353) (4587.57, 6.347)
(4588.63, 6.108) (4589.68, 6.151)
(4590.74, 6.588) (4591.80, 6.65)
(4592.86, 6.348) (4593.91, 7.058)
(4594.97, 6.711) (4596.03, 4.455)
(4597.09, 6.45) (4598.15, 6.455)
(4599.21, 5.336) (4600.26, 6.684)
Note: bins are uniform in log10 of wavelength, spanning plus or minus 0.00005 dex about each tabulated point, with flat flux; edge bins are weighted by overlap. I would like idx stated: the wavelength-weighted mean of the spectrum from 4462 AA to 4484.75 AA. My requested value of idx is 6.12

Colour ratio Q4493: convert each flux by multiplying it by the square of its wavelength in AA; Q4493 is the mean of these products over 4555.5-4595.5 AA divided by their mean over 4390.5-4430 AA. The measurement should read 1.22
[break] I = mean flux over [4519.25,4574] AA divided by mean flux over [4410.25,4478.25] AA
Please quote 1.07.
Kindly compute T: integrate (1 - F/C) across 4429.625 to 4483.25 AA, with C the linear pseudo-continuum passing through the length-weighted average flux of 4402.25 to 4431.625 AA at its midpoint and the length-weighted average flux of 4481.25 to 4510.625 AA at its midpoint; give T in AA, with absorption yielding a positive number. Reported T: 0.2 AA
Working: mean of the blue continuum 5.83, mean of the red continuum 5.99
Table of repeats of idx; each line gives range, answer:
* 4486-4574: 6.31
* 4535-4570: 6.54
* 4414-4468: 5.83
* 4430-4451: 5.86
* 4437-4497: 5.94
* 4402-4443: 5.83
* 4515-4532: 6.17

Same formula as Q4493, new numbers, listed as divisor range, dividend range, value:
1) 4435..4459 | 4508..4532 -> 1.12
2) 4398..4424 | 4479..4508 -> 1.06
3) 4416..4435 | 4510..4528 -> 1.12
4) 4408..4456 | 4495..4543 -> 1.10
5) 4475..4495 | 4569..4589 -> 1.08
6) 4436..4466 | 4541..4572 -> 1.21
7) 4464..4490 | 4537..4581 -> 1.10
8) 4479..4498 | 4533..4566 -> 1.13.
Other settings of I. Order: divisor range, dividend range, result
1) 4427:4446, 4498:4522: 1.12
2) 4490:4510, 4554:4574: 1.10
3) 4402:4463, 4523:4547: 1.06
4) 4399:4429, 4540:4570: 1.14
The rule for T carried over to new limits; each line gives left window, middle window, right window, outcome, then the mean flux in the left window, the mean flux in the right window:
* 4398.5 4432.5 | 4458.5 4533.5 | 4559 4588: 1.1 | 5.85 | 6.55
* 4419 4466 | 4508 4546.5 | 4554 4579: 0.8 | 5.82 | 6.65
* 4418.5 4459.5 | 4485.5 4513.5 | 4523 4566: 0.0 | 5.83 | 6.35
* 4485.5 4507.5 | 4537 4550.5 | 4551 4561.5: 0.4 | 6.05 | 6.66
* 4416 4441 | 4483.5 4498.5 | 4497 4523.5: 0.7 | 5.84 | 6.33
